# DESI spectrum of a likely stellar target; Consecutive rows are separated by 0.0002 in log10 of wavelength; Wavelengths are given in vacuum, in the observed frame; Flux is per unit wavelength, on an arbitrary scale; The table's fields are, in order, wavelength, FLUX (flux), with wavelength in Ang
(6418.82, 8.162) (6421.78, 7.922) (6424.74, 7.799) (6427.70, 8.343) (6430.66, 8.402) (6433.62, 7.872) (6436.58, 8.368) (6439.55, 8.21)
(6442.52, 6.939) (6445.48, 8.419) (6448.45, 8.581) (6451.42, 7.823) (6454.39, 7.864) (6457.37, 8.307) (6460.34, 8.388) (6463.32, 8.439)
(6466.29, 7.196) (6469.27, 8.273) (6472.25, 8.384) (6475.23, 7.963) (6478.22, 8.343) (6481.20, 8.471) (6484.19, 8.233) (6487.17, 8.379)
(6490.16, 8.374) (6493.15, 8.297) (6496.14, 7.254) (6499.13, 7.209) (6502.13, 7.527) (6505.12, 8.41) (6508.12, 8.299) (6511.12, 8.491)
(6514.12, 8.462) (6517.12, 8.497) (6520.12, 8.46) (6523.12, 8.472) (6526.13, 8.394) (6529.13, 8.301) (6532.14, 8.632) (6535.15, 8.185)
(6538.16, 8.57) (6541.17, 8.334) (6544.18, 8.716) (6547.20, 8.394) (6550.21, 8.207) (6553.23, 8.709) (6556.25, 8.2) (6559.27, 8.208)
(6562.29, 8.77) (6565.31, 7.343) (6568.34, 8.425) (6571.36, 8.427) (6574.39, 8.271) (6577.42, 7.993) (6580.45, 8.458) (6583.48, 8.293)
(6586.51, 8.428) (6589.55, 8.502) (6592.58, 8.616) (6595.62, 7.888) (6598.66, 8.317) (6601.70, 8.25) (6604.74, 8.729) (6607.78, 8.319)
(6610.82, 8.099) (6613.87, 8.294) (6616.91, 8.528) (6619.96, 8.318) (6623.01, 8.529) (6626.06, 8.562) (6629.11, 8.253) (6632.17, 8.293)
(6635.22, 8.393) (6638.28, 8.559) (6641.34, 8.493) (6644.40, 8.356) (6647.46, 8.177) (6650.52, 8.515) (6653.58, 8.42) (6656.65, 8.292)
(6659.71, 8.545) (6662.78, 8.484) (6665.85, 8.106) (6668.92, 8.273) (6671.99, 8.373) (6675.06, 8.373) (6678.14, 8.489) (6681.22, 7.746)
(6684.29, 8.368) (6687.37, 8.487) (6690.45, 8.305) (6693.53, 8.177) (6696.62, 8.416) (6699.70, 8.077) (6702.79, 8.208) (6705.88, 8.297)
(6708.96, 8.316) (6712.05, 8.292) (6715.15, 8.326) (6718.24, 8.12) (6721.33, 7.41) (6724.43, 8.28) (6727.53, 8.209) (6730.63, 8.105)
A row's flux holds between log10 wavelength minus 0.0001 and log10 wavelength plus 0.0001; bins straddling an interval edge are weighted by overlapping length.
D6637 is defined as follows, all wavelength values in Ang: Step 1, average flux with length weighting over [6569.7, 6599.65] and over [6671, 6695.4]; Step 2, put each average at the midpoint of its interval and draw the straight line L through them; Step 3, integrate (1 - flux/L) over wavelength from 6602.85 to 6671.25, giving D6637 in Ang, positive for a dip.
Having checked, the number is -0.7 Ang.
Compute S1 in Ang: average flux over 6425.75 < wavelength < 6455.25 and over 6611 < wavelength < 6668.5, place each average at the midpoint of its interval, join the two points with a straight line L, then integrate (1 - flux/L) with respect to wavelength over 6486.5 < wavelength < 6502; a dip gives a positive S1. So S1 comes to 0.61 Ang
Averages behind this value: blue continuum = 8.08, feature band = 7.84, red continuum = 8.39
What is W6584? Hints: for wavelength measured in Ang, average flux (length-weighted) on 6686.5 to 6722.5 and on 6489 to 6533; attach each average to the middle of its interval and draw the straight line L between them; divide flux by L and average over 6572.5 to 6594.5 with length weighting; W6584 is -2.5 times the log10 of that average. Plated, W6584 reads -0.02 mag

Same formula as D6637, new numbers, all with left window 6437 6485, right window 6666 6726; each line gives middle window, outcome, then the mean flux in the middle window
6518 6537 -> -0.6 Ang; 8.41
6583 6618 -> -0.7 Ang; 8.36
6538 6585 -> -0.9 Ang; 8.33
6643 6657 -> -0.3 Ang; 8.36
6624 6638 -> -0.3 Ang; 8.4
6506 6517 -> -0.4 Ang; 8.42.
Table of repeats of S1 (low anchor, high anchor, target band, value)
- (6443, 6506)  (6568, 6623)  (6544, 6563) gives -0.4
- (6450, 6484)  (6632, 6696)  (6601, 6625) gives -0.3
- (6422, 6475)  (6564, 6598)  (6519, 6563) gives -1.2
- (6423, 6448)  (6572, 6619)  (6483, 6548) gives -0.5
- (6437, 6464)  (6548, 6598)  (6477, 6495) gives -0.4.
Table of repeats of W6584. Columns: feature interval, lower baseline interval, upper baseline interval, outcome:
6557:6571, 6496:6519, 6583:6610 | 0.01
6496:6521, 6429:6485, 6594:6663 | 0.01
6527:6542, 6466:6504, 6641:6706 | -0.04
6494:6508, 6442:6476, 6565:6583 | 0.06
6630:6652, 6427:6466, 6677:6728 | -0.03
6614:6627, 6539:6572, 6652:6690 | -0.02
